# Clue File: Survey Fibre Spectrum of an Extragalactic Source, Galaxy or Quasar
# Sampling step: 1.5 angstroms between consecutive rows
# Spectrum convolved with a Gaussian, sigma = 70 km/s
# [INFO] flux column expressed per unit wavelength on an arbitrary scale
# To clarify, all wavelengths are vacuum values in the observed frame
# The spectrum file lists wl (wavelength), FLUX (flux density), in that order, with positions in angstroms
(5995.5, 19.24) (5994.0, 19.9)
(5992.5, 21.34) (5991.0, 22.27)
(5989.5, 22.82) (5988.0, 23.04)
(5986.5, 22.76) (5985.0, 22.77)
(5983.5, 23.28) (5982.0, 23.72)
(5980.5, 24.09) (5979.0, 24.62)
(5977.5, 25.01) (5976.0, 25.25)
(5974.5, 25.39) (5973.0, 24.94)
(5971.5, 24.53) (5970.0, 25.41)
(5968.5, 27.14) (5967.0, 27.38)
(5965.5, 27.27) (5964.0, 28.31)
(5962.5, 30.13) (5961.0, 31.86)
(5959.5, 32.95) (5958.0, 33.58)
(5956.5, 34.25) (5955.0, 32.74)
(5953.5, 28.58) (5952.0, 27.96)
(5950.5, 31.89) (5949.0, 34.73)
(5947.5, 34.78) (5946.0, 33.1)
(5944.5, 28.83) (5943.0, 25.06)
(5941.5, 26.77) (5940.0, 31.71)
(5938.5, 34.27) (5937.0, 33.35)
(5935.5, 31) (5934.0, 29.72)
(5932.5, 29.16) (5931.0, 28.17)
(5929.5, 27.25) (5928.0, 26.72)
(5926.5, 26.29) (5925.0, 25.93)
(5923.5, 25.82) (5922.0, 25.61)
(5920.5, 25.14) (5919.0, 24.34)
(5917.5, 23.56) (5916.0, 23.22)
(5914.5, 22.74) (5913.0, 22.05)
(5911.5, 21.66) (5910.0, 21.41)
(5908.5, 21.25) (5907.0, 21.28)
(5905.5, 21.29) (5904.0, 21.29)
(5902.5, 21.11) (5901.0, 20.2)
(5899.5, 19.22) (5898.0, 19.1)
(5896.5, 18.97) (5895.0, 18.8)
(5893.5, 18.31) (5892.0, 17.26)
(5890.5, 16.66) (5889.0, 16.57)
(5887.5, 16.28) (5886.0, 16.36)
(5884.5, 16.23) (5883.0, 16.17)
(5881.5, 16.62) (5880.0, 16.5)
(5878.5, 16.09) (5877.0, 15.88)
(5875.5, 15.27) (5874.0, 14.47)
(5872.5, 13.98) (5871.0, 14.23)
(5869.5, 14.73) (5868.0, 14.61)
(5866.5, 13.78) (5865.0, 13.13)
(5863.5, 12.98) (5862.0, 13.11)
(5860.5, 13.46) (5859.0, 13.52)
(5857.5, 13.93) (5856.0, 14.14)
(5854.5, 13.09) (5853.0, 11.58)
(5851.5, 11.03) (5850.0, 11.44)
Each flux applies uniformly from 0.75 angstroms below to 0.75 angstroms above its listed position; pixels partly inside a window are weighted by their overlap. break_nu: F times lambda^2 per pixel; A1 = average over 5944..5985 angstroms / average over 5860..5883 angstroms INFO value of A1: 2.00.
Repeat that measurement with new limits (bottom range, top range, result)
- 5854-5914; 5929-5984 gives 1.75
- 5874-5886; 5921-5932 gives 1.68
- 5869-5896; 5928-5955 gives 1.91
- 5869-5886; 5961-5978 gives 1.77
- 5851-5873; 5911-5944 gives 2.04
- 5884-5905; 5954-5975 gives 1.62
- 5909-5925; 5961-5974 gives 1.17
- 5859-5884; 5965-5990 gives 1.74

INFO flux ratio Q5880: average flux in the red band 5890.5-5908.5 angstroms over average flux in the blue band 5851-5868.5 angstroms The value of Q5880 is 1.49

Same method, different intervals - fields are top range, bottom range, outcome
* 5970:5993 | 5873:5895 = 1.45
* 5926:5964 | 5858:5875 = 2.21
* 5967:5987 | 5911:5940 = 0.92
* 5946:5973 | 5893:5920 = 1.42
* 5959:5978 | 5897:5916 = 1.29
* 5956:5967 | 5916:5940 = 1.11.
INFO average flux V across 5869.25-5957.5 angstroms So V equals 23.3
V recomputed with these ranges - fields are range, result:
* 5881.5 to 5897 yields 17.1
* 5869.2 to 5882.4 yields 15.3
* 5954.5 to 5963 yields 32.7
